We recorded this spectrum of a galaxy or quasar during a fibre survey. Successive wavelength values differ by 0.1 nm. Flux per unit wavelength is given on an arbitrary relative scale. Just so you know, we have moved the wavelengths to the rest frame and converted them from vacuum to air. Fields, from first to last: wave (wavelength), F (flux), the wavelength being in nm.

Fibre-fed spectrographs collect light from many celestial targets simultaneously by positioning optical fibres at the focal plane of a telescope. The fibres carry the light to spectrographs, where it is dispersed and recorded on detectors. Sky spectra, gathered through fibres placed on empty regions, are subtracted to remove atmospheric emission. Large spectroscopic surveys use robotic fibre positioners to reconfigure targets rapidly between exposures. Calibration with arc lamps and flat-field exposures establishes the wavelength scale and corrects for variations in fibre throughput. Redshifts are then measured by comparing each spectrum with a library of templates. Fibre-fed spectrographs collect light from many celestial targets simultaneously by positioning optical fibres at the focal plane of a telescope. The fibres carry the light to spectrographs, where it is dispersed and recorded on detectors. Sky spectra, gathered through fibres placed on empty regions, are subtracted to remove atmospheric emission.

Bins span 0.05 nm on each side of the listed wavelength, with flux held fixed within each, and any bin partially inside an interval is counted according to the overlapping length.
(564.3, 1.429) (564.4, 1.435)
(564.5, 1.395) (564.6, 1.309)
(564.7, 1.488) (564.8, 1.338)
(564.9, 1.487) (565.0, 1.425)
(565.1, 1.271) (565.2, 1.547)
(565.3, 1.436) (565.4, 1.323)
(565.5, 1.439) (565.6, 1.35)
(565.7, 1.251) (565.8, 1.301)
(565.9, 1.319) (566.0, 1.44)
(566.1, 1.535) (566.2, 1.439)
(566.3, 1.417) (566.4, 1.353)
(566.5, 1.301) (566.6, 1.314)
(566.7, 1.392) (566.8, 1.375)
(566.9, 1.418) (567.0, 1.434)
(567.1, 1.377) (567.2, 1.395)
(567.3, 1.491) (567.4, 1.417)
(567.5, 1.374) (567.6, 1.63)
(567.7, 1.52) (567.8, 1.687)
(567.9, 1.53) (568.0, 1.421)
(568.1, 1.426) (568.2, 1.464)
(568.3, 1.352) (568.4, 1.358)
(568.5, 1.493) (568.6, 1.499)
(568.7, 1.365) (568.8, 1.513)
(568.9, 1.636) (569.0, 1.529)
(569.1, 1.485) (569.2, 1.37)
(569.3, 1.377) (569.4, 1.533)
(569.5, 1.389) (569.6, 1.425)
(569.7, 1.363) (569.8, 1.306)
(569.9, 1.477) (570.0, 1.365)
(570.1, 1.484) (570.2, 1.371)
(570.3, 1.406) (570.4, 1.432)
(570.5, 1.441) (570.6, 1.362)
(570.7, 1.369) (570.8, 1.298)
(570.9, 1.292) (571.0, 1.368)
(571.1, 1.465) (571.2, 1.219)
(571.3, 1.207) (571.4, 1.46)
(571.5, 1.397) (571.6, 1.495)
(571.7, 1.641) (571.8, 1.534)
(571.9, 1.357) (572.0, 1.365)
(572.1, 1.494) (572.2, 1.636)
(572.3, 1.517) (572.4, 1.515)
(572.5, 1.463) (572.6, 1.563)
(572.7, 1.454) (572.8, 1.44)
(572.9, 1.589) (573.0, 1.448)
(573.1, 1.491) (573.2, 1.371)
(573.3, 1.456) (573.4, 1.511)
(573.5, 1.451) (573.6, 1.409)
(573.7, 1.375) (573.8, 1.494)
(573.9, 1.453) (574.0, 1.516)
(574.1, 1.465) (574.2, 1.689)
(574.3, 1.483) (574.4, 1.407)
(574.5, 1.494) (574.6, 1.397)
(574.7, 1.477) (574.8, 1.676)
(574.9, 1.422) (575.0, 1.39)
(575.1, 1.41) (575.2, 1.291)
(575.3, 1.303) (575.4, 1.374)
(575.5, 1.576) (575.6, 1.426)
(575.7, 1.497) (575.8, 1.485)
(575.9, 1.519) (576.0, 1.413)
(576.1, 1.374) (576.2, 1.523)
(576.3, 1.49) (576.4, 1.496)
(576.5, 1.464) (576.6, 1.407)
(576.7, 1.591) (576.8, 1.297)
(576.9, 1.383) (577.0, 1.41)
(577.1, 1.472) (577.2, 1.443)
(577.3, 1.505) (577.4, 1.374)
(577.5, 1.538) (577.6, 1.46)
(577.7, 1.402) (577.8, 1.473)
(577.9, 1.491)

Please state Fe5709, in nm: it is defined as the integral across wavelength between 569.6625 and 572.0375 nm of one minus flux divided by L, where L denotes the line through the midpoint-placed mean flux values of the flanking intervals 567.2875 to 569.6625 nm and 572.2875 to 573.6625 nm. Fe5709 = 0.12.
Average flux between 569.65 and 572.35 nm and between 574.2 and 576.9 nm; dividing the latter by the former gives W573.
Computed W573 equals 1.03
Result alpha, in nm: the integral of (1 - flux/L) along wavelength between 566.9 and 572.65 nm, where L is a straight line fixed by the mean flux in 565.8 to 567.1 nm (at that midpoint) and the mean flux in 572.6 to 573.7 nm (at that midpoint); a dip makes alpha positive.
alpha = -0.06 nm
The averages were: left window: 1.39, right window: 1.46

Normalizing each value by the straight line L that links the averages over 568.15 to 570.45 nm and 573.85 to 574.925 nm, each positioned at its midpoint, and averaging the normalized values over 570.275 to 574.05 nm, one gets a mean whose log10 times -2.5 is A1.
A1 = 0.02 mag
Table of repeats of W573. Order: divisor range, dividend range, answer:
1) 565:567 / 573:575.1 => 1.06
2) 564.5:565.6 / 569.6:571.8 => 0.99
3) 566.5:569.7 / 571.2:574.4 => 1.02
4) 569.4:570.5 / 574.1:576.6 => 1.04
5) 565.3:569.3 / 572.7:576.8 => 1.02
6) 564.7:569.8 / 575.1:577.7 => 1.01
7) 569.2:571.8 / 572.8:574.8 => 1.05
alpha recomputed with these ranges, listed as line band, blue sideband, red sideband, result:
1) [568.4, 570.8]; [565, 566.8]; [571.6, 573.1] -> 0.03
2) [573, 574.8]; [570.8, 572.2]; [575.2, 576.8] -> -0.05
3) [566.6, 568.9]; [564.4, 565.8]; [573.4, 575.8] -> -0.07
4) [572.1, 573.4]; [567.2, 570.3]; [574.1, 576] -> -0.03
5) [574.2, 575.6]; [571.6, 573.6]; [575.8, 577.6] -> 0.02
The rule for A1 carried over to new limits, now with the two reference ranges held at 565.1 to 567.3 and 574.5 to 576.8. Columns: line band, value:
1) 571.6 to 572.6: -0.06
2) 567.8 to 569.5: -0.05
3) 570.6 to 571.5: 0.06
